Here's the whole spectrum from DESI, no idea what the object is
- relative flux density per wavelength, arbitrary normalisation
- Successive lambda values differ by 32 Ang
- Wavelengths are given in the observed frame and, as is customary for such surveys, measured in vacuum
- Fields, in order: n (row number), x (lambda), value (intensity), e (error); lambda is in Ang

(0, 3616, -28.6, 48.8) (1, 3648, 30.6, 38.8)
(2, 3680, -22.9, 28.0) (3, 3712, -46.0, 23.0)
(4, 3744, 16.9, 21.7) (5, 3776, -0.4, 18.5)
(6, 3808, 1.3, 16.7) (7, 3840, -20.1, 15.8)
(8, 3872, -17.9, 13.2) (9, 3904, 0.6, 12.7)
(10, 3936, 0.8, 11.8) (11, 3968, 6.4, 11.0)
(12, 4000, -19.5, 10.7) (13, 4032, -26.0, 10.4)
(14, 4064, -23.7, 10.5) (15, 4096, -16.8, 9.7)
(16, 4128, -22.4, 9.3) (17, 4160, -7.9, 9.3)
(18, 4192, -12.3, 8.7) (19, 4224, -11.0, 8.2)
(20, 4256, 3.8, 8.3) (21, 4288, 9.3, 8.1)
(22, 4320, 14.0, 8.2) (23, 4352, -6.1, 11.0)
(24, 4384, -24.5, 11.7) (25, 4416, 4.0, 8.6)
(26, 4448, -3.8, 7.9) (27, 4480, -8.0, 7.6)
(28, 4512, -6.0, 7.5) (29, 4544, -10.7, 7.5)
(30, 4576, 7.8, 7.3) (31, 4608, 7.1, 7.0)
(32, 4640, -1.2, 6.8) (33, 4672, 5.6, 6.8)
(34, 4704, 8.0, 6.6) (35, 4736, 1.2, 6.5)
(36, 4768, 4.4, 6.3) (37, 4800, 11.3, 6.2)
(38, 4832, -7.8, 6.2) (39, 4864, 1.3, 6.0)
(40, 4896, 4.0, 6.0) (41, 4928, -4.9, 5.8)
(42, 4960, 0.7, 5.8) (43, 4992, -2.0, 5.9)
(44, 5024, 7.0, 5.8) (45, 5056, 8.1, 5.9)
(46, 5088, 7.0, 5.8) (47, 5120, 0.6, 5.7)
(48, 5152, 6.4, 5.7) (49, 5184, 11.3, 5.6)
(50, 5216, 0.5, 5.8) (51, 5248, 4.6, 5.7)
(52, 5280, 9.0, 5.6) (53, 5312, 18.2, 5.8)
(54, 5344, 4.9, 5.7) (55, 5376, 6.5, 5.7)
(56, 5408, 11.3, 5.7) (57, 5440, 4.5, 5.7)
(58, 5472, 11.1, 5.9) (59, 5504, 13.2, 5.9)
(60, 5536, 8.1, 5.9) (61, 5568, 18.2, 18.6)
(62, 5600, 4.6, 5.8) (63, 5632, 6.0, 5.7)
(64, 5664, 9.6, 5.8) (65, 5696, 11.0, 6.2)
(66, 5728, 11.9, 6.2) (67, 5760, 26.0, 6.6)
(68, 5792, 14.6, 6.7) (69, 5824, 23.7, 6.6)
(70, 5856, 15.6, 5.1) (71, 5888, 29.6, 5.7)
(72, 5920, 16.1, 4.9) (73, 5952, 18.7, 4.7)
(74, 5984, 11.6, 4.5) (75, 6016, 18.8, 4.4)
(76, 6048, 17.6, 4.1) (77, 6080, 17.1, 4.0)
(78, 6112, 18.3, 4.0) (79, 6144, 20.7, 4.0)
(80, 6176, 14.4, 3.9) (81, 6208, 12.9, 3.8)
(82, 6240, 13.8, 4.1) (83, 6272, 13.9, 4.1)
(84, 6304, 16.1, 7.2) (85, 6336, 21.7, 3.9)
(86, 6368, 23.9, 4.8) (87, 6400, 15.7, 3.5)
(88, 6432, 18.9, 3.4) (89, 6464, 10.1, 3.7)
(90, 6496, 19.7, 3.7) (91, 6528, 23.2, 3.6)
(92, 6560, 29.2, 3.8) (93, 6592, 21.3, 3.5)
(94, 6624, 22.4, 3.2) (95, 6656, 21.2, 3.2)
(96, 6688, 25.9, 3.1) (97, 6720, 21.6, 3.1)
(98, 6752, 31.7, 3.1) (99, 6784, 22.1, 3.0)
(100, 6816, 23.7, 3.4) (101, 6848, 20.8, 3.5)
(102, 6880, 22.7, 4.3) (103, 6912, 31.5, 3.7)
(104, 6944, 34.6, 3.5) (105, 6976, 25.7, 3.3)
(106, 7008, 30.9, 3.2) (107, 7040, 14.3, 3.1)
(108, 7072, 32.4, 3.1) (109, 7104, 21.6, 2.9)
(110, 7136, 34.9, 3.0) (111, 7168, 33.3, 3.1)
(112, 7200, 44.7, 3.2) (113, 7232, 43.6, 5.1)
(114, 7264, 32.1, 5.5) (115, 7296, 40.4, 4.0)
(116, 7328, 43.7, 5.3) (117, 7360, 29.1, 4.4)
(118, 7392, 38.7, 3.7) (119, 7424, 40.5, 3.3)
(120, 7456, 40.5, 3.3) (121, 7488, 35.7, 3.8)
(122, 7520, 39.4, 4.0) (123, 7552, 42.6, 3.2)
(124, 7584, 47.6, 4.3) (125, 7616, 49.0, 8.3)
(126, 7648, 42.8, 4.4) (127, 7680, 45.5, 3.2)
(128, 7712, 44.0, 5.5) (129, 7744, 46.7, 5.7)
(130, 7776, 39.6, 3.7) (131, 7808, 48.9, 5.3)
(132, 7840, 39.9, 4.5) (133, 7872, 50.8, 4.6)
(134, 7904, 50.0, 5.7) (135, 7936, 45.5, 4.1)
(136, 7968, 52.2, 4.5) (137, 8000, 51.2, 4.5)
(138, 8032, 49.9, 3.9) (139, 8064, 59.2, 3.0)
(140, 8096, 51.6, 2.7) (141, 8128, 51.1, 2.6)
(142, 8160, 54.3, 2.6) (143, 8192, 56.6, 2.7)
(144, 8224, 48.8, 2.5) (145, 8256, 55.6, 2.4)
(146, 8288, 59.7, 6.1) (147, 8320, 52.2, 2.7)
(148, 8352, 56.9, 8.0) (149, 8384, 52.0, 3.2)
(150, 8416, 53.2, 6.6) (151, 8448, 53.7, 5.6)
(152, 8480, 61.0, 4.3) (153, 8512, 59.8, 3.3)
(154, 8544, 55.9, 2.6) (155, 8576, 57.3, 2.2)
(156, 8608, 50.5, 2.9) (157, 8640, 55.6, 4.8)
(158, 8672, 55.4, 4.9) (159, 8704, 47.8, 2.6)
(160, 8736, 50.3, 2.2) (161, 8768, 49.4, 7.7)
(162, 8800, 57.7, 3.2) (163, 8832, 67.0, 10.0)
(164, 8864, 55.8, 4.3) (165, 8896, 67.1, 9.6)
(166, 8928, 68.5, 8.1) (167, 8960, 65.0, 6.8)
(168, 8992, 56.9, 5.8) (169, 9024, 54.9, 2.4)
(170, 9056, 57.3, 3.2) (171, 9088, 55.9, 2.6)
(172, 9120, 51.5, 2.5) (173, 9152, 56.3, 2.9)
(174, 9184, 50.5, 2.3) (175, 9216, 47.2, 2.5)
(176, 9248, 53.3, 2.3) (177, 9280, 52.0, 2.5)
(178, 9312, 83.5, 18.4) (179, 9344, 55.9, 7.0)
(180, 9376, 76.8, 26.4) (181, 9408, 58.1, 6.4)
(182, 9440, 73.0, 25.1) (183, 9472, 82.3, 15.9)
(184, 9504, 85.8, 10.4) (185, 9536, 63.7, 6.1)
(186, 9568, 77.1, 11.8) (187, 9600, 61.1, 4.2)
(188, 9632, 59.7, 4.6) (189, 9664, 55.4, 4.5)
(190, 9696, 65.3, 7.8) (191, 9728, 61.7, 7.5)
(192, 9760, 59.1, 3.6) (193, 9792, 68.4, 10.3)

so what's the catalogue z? 0.79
